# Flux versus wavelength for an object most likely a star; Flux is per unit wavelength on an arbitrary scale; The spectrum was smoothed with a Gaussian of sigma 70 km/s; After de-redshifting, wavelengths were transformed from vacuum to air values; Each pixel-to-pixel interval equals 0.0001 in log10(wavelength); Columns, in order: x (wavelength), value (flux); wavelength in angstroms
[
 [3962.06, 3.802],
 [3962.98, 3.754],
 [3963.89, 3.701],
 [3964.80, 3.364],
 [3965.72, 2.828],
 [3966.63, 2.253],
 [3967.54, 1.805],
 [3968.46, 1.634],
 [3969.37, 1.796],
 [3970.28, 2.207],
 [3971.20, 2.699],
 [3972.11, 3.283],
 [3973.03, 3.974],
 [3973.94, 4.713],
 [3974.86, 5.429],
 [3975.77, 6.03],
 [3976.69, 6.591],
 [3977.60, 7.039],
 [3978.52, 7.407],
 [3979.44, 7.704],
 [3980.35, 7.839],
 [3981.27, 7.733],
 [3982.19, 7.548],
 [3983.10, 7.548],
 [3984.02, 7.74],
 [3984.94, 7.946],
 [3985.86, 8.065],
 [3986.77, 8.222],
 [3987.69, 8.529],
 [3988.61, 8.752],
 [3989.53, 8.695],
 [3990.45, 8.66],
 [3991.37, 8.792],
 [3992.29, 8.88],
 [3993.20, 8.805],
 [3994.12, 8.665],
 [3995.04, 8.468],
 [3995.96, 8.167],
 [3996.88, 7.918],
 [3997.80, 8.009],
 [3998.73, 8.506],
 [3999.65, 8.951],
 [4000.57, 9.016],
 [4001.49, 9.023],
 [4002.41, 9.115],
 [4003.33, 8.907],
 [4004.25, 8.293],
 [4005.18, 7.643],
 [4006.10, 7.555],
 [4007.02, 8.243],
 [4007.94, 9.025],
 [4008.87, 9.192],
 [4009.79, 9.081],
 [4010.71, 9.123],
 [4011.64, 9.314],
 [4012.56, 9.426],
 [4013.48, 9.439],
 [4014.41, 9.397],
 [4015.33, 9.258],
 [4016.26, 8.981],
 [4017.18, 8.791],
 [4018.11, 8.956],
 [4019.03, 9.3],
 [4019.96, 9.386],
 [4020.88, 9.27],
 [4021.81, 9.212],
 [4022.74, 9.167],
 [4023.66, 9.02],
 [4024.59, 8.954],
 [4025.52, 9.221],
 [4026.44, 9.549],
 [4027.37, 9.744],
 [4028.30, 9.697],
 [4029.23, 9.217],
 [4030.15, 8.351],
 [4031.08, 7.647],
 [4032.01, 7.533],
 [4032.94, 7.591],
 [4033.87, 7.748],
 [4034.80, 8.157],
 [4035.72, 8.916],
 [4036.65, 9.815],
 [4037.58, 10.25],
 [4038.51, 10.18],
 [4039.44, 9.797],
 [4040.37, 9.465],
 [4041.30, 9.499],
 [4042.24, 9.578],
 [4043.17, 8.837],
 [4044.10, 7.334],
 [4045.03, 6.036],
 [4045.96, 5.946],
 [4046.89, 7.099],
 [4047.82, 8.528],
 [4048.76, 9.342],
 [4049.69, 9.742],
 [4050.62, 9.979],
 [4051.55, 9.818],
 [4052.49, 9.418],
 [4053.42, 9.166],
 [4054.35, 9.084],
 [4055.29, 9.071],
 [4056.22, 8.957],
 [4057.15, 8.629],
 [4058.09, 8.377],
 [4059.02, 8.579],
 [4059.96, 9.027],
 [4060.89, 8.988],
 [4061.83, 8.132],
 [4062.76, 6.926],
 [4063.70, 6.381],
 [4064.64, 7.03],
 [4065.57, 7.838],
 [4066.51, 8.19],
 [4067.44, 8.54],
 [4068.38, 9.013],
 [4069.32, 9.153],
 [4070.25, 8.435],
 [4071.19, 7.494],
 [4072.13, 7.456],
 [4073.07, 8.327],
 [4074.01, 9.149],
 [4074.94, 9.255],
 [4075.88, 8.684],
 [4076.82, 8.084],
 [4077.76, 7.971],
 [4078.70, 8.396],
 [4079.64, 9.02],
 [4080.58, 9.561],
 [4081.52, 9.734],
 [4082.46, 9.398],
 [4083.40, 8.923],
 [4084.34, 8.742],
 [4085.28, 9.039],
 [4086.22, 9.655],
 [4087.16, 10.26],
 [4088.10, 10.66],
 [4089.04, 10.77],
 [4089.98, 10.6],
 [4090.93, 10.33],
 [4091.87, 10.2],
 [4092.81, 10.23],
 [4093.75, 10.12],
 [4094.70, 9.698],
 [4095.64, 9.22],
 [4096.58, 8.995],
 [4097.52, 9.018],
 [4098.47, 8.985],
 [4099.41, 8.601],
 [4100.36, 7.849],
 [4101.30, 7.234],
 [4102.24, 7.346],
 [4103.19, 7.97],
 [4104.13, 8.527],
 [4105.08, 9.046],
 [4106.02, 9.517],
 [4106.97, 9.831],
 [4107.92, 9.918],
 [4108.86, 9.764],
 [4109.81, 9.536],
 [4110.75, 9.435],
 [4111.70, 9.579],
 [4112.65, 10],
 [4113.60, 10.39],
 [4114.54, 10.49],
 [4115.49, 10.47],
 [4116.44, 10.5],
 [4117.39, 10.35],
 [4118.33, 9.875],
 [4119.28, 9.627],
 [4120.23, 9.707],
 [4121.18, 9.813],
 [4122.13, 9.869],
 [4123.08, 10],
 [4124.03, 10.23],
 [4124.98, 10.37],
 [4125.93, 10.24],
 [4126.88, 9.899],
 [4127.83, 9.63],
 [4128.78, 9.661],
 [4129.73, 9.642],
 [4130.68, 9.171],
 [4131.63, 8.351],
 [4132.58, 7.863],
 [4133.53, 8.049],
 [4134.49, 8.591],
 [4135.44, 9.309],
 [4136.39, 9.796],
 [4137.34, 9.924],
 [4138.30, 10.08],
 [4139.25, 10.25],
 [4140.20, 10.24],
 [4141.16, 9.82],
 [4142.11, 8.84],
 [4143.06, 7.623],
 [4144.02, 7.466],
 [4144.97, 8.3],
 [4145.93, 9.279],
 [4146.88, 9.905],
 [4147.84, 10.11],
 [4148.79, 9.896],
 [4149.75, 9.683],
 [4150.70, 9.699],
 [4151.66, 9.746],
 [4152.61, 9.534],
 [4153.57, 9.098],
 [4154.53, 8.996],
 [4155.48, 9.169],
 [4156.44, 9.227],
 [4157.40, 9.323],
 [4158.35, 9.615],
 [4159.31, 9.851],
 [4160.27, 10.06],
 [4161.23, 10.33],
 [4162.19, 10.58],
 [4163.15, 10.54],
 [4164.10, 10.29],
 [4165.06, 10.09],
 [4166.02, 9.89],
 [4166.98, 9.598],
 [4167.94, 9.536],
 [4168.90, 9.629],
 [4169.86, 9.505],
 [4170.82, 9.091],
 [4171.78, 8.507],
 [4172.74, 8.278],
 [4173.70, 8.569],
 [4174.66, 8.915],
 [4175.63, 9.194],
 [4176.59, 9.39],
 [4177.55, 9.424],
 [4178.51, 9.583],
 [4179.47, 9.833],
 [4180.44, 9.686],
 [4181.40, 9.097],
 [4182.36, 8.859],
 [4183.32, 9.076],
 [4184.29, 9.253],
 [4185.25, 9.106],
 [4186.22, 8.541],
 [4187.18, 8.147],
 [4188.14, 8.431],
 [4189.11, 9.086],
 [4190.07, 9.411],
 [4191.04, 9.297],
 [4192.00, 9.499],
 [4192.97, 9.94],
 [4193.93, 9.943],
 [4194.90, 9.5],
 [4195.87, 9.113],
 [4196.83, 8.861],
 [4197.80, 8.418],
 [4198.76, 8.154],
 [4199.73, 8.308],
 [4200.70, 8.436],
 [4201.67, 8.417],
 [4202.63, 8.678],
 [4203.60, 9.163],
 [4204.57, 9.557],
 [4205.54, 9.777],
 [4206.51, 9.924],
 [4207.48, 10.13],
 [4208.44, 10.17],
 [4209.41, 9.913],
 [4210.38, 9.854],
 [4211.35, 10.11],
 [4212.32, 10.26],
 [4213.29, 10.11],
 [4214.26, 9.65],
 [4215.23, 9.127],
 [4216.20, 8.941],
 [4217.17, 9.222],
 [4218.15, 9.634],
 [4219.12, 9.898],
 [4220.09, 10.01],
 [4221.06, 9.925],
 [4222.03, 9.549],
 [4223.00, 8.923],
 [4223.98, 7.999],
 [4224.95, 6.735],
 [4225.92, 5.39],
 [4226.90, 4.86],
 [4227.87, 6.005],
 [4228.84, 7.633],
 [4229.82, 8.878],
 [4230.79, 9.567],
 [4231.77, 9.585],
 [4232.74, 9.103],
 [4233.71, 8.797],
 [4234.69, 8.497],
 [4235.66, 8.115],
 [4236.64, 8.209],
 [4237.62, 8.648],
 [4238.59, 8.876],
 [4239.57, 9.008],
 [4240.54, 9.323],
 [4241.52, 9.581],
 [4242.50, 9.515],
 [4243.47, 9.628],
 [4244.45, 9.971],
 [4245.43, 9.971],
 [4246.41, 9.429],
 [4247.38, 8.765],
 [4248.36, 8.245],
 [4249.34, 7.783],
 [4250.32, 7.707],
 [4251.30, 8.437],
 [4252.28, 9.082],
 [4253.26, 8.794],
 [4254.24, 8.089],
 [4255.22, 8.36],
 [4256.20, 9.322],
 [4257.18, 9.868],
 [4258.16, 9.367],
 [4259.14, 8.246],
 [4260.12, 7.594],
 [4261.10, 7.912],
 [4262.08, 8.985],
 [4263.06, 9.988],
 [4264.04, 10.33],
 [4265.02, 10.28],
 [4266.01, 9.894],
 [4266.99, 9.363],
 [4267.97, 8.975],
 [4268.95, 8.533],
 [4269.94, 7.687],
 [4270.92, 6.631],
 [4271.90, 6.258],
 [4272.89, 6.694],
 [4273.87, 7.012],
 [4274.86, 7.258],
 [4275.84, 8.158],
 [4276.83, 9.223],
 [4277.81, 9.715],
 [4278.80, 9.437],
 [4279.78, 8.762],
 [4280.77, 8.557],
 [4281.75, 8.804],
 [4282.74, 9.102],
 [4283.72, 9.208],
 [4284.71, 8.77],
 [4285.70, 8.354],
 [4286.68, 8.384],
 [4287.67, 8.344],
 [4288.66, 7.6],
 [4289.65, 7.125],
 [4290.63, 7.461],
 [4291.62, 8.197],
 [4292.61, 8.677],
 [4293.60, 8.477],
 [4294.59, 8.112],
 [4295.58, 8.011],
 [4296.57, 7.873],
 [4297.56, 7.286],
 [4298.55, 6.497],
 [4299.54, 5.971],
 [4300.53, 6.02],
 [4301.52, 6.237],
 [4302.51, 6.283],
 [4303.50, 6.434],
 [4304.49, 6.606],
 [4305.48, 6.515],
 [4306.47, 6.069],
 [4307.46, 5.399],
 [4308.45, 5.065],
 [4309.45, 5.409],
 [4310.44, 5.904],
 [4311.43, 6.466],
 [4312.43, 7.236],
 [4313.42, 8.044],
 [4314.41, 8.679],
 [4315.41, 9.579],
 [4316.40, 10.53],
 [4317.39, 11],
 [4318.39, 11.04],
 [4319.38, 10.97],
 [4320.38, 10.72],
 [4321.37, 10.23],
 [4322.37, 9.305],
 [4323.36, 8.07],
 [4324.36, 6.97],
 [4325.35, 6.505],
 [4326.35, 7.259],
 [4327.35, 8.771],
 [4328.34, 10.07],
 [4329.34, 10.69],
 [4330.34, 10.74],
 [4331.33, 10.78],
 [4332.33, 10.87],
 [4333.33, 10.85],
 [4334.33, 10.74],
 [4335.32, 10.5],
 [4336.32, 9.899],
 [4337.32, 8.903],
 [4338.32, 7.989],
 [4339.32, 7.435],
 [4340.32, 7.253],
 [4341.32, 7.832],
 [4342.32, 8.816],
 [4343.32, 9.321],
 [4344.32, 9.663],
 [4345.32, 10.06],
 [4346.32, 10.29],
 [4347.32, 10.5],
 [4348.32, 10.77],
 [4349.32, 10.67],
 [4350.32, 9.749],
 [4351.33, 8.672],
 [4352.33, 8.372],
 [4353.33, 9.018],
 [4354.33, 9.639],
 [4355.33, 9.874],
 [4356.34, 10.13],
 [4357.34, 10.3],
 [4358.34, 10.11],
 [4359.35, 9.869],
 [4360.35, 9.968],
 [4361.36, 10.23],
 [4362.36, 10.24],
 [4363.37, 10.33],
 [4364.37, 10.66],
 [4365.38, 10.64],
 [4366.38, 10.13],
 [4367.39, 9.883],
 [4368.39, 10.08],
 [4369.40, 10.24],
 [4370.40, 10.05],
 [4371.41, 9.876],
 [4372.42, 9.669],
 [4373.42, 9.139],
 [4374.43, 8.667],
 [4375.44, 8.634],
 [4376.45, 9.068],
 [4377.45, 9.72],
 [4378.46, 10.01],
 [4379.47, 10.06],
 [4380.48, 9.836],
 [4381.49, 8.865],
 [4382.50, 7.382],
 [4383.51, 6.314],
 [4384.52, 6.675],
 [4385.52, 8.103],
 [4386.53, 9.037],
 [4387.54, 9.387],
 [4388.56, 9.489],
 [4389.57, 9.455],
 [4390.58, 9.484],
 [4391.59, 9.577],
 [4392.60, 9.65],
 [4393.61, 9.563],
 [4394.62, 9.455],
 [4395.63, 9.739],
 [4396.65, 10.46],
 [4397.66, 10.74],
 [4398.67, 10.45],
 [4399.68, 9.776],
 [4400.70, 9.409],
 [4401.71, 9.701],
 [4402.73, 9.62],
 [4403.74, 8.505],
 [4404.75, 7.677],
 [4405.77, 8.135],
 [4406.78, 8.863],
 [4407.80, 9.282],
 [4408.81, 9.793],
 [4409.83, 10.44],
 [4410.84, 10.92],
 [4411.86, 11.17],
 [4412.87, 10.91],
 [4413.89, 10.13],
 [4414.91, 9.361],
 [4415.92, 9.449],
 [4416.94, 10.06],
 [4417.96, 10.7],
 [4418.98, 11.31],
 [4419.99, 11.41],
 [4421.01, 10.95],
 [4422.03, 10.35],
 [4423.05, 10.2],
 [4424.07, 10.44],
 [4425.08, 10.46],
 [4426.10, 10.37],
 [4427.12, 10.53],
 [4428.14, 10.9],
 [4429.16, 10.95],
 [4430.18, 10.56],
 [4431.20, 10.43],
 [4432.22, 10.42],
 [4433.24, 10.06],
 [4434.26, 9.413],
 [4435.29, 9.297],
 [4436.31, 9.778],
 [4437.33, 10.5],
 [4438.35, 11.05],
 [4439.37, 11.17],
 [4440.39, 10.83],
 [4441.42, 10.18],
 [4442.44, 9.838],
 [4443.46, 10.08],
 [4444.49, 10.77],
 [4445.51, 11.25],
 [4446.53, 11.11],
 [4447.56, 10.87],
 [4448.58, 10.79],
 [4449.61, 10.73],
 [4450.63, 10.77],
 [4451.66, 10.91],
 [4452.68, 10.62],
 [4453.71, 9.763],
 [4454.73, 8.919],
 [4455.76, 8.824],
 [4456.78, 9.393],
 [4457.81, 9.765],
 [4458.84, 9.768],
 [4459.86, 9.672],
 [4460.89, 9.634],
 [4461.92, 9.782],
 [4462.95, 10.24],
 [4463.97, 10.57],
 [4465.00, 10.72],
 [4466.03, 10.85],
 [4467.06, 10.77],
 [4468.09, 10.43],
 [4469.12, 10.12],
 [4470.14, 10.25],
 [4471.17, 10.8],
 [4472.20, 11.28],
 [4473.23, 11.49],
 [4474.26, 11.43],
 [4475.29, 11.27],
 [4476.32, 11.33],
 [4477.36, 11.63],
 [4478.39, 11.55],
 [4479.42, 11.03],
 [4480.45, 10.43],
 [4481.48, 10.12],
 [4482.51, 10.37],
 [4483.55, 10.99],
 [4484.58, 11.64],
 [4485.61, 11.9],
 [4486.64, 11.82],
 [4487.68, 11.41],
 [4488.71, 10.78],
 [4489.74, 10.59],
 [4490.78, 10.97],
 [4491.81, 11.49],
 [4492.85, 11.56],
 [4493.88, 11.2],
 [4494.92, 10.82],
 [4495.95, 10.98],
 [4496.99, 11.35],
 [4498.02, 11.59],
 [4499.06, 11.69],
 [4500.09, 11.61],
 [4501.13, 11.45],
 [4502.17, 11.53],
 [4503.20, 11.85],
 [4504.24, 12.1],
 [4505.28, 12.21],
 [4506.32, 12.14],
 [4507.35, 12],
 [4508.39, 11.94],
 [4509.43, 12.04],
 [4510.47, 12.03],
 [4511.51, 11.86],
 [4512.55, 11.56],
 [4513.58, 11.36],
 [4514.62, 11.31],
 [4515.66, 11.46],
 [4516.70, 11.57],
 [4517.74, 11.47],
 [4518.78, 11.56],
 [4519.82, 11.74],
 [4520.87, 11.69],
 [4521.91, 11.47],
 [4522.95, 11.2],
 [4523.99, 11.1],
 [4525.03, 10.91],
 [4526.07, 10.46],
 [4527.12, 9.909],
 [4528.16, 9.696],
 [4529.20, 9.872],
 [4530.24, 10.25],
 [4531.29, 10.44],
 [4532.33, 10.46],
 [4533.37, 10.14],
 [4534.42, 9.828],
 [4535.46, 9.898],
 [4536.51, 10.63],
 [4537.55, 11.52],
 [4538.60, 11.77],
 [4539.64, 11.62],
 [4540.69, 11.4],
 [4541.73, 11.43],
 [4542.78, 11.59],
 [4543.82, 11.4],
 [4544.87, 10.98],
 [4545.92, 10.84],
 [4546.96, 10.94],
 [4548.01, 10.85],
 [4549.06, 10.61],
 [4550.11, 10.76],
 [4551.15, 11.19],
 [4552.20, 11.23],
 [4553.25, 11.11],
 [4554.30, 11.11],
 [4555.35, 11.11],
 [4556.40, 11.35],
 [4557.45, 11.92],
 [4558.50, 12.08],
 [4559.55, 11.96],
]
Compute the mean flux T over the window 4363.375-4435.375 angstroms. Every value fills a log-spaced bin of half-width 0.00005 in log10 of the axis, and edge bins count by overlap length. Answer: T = 9.76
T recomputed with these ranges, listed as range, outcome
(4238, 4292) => 8.65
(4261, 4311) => 7.8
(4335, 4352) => 9.29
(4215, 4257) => 8.68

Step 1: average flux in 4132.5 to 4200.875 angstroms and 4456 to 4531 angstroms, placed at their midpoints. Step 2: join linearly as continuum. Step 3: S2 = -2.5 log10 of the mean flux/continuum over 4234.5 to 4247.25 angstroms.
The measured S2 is 0.063 mag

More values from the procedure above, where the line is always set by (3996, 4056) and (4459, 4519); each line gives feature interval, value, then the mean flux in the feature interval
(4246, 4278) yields 0.18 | 8.53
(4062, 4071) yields 0.14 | 7.94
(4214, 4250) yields 0.14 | 8.72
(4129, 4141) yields 0.01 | 9.29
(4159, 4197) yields 0.03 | 9.39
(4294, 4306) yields 0.44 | 6.83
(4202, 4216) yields 0.01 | 9.72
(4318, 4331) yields 0.11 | 9.34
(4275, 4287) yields 0.15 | 8.84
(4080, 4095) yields -0.08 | 9.86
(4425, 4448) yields 0.05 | 10.5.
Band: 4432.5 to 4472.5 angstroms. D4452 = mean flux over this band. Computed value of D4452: 10.3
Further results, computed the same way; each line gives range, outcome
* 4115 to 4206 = 9.38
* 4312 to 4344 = 9.31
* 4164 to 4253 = 9.03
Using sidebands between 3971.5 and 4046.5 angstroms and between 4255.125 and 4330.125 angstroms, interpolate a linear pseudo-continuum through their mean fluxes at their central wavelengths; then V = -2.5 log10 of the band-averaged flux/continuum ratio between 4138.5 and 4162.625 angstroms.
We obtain -0.15 mag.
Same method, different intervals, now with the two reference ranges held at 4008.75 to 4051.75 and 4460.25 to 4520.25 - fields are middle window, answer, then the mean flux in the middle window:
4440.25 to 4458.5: 0.076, 10.3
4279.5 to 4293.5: 0.215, 8.38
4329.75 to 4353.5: 0.098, 9.58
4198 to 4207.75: 0.091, 9.01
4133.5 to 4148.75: 0.024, 9.28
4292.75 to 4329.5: 0.302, 7.83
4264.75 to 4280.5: 0.213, 8.34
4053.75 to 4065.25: 0.100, 8.27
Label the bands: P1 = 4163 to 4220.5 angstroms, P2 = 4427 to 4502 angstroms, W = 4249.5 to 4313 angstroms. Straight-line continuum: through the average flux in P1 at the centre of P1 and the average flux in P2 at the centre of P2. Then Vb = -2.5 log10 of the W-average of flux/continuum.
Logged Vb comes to 0.23 mag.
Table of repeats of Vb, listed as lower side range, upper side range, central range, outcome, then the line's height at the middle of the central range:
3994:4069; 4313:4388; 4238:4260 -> 0.03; 9.24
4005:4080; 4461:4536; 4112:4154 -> -0.05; 9.18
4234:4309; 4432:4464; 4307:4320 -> 0.07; 8.69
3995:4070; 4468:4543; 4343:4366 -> 0.05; 10.4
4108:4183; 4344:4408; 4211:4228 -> 0.10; 9.54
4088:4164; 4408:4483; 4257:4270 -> 0.09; 9.93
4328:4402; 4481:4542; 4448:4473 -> 0.04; 10.7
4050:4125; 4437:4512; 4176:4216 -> 0.04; 9.65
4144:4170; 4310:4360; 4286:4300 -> 0.22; 9.43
